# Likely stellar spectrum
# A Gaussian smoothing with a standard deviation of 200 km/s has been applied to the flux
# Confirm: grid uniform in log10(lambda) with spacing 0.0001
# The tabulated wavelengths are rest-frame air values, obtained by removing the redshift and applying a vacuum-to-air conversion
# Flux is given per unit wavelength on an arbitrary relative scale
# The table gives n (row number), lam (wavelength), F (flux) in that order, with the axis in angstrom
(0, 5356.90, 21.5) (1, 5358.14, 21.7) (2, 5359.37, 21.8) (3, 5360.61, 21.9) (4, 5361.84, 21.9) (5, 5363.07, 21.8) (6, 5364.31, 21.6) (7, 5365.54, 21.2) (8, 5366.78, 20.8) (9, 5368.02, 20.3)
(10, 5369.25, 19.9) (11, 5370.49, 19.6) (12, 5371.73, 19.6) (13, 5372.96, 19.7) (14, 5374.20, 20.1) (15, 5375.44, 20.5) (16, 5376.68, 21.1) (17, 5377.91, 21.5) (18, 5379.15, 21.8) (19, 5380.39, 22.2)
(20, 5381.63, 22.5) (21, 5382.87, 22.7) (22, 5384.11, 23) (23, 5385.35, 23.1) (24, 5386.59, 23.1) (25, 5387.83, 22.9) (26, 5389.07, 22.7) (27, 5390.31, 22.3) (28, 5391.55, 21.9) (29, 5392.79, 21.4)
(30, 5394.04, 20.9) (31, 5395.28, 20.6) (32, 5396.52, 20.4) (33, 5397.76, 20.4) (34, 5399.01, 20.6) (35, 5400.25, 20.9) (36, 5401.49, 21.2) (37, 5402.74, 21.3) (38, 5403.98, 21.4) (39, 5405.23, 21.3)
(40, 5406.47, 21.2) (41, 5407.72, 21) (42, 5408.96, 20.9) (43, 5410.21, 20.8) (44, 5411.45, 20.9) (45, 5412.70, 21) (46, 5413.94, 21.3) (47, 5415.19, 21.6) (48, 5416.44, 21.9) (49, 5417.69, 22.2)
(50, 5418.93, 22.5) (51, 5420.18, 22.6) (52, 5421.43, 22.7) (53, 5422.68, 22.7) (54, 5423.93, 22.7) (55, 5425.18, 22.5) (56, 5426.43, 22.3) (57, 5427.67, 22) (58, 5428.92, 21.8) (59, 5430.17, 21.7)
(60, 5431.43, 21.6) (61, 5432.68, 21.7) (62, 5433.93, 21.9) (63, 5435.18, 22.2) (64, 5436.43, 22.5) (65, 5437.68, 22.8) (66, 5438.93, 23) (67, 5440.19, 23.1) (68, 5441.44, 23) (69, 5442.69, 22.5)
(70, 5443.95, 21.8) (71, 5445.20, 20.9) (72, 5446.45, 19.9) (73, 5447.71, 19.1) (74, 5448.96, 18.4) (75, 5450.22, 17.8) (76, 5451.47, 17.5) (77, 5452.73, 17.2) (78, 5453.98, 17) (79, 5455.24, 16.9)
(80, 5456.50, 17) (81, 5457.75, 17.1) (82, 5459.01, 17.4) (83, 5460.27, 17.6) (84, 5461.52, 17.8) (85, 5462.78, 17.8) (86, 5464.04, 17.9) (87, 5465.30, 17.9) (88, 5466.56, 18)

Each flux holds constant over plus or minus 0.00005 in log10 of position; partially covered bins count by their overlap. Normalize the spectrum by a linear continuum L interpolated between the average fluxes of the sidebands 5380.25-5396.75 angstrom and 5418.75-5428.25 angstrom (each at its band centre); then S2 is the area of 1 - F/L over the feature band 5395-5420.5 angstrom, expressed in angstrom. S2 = 1.3 angstrom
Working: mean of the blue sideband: 22.2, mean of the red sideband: 22.5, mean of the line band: 21.2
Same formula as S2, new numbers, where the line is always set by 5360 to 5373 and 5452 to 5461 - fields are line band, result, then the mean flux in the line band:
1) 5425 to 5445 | -4.6 angstrom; 22.2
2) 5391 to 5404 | -0.9 angstrom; 21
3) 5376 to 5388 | -1.3 angstrom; 22.4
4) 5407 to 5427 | -3.3 angstrom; 21.8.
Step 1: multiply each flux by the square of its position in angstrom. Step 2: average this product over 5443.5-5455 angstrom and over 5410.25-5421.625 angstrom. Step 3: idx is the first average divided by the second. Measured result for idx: 0.9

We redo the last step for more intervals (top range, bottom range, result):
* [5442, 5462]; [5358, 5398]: 0.89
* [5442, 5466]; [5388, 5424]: 0.87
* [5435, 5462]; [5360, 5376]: 0.98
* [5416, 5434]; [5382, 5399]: 1.03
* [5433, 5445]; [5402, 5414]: 1.08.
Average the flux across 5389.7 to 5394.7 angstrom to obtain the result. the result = 21.6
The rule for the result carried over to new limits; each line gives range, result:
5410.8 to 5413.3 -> 21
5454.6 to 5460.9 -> 17.2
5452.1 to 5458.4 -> 17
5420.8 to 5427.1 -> 22.6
